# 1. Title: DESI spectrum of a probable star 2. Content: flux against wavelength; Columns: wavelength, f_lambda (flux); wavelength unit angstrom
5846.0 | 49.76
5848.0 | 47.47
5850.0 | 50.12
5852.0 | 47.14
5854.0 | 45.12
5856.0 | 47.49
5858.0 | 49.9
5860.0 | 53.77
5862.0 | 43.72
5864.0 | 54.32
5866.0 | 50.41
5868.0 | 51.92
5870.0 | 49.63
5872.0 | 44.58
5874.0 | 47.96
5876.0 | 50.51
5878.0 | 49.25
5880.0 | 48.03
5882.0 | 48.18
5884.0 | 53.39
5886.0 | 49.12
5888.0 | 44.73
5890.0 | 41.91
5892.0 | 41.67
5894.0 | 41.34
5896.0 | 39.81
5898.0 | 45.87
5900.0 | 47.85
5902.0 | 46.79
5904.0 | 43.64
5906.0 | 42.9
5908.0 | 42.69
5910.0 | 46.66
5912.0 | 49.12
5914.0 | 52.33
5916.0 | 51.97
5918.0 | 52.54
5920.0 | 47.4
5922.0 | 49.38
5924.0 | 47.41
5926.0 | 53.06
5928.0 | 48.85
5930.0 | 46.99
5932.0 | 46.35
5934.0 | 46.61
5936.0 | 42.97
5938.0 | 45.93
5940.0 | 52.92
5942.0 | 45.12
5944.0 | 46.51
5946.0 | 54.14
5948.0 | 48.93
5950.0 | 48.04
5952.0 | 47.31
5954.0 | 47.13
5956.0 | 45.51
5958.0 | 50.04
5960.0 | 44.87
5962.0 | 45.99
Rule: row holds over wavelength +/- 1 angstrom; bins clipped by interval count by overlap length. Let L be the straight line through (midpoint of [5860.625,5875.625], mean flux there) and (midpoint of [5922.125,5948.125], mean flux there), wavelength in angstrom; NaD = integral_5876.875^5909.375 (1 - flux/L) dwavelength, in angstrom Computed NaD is 2.19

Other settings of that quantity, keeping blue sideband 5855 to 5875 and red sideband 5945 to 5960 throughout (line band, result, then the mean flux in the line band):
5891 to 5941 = 2.0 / 46.9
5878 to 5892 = 0.5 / 47.3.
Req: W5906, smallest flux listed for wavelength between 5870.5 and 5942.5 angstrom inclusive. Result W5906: 39.81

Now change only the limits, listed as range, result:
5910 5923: 46.66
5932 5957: 42.97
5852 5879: 43.72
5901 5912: 42.69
